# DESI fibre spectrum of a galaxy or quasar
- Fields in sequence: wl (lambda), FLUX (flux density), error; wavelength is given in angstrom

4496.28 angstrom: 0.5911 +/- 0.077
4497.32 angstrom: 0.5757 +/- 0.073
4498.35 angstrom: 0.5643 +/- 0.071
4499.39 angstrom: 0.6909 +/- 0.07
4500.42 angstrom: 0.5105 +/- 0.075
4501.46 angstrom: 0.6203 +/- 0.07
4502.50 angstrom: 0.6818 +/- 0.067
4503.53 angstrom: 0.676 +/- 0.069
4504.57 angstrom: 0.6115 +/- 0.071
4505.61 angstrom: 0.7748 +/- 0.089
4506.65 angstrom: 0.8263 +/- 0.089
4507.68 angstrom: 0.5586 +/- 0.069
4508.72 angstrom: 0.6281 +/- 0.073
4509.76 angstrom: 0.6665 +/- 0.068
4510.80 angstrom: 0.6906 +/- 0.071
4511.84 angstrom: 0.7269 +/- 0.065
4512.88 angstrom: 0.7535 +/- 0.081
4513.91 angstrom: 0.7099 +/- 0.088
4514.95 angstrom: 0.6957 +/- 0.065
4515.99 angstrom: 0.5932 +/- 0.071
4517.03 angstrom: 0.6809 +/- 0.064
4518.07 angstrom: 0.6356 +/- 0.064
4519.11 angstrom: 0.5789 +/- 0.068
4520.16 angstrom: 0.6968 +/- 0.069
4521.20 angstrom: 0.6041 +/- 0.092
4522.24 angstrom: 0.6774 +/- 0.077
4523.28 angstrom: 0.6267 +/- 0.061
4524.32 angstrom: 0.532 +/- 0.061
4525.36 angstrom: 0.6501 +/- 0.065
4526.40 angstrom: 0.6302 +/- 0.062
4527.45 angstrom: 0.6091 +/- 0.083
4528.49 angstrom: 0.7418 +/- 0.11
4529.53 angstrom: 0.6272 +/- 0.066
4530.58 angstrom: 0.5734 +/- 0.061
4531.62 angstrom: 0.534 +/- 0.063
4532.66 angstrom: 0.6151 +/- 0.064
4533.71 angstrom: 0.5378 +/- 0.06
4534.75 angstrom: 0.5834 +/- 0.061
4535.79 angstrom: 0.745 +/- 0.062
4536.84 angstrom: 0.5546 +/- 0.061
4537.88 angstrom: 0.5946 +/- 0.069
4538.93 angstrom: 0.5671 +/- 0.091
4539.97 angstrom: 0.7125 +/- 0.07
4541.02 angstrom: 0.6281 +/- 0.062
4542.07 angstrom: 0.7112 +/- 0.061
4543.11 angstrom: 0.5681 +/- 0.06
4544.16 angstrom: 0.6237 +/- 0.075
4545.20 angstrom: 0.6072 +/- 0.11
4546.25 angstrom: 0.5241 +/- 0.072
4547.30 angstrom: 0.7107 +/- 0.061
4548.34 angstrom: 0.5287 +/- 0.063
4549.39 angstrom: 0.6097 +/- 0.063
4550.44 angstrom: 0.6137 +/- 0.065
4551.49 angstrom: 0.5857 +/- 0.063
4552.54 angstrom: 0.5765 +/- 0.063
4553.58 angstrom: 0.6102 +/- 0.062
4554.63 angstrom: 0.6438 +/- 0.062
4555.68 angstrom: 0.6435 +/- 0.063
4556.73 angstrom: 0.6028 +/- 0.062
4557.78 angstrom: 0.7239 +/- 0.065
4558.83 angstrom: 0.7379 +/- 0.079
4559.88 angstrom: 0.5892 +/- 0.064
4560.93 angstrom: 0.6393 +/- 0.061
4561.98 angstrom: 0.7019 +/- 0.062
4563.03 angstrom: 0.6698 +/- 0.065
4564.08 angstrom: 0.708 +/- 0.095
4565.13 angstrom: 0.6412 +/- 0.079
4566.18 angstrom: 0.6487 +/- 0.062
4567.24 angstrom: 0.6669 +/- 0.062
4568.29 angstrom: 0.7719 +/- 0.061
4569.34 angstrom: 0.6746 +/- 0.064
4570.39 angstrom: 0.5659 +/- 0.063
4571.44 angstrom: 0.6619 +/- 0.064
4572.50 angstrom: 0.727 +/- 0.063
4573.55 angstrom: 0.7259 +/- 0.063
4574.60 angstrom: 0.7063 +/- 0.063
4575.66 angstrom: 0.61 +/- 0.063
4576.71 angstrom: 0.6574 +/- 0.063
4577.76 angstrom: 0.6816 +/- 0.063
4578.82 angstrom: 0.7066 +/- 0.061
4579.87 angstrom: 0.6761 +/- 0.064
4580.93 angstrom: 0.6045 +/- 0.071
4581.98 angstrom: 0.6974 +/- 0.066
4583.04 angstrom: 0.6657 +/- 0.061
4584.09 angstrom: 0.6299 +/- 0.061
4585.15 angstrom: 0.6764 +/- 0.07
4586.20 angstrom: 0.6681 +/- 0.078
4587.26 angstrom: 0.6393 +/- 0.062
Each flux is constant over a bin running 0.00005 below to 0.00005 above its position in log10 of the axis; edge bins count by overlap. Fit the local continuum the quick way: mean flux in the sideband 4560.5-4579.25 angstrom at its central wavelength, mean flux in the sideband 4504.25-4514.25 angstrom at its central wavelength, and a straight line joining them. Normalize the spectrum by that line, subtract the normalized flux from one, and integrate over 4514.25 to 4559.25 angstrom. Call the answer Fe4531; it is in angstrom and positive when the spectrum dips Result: 4.1 angstrom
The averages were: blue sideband 0.696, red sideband 0.676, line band 0.624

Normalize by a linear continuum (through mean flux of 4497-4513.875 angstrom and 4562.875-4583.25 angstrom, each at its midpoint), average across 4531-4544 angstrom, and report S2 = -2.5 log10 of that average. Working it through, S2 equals 0.09 mag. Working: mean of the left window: 0.663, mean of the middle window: 0.613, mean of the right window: 0.673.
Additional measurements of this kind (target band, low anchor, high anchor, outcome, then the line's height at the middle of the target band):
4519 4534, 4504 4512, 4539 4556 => 0.06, 0.652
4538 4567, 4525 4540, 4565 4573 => 0.02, 0.645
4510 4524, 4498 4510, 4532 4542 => -0.04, 0.638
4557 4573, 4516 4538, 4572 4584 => -0.02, 0.662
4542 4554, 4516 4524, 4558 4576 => 0.10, 0.659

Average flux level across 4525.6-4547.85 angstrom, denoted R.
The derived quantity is 0.619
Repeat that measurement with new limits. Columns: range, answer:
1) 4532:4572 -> 0.634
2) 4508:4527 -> 0.653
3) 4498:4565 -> 0.638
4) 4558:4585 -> 0.671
